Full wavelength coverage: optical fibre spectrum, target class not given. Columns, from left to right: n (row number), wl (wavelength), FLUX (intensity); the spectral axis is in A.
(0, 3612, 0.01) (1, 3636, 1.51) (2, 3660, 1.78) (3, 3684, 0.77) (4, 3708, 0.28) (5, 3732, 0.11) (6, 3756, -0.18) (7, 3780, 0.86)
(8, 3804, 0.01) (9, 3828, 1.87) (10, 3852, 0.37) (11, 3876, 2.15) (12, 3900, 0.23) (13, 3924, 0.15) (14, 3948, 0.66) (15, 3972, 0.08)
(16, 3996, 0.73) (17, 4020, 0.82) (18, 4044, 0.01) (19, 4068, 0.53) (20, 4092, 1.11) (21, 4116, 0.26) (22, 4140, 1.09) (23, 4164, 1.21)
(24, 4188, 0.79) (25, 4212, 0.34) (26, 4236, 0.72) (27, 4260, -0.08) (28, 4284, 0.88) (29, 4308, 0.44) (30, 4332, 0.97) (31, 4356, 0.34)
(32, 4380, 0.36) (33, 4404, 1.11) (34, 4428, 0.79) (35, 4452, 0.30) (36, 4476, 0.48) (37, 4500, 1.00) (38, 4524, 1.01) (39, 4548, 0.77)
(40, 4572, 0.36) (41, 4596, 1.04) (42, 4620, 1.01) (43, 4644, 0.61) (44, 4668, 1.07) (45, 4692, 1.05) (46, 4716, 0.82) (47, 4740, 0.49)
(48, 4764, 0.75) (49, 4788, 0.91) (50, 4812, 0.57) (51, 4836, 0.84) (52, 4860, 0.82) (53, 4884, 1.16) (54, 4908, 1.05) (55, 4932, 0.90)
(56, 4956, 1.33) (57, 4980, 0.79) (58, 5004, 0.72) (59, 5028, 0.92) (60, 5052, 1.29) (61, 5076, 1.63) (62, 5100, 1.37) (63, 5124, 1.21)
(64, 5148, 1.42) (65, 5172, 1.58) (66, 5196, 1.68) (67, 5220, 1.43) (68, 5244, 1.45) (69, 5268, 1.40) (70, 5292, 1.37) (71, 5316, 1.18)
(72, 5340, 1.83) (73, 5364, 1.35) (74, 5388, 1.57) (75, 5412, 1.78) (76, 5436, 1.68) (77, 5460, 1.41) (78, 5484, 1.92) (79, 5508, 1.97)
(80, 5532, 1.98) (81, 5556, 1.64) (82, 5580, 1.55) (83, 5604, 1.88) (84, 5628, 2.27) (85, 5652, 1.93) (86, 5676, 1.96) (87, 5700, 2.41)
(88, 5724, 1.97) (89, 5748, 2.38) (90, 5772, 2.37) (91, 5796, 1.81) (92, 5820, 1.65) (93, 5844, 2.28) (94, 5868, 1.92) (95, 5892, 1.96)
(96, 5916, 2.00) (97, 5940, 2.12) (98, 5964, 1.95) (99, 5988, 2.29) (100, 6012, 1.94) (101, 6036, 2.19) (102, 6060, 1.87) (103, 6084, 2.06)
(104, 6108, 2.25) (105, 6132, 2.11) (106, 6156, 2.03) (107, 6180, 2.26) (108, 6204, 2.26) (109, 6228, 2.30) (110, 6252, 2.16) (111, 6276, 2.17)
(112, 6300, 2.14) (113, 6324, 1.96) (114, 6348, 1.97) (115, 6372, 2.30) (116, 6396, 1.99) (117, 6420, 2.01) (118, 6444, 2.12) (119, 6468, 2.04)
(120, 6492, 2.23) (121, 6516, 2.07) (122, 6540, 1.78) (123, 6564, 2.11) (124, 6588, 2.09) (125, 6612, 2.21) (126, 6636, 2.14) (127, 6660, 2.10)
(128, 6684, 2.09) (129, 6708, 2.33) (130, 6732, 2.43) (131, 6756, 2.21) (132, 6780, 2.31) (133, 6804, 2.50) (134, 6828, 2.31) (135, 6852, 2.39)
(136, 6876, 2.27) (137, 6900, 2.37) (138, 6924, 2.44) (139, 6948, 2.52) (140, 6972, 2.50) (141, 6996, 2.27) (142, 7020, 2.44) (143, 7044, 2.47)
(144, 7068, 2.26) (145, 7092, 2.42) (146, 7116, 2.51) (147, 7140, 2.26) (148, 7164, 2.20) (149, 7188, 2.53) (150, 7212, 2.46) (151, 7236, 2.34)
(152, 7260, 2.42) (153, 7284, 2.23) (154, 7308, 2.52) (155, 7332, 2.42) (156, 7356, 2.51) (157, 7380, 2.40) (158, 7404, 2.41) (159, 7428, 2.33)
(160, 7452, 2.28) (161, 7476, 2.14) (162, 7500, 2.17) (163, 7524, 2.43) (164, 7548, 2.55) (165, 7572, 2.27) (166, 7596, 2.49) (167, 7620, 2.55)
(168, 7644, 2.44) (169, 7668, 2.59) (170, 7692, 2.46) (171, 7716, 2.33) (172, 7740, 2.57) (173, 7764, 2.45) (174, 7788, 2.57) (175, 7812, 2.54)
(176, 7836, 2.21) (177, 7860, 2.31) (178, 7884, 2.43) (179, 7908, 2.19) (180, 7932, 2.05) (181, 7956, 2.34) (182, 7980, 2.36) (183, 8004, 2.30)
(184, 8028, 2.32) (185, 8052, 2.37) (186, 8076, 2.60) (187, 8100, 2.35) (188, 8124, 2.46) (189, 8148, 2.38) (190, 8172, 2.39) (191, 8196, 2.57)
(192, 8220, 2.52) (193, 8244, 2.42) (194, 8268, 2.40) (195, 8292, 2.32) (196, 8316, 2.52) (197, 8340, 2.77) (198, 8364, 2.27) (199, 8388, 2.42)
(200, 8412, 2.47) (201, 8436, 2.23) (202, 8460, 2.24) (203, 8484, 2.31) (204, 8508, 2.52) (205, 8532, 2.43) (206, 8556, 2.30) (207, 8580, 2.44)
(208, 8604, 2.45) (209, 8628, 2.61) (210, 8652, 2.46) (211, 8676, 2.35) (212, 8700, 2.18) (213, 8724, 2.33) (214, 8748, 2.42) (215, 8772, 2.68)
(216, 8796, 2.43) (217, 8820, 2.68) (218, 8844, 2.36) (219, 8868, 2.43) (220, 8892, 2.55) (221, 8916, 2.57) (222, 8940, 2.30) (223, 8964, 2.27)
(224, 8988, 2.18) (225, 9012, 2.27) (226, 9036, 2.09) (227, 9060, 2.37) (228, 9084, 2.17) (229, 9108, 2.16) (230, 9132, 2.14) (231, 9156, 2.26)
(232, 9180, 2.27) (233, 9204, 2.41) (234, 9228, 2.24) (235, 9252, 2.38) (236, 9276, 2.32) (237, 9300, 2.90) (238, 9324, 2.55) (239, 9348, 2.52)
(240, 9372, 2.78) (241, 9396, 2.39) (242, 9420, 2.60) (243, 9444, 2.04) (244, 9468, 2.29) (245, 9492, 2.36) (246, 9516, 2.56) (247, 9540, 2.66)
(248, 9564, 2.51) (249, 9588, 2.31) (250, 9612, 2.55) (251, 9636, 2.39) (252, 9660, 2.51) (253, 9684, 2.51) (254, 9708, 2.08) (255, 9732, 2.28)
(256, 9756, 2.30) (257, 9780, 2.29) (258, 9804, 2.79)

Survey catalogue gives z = 0.27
